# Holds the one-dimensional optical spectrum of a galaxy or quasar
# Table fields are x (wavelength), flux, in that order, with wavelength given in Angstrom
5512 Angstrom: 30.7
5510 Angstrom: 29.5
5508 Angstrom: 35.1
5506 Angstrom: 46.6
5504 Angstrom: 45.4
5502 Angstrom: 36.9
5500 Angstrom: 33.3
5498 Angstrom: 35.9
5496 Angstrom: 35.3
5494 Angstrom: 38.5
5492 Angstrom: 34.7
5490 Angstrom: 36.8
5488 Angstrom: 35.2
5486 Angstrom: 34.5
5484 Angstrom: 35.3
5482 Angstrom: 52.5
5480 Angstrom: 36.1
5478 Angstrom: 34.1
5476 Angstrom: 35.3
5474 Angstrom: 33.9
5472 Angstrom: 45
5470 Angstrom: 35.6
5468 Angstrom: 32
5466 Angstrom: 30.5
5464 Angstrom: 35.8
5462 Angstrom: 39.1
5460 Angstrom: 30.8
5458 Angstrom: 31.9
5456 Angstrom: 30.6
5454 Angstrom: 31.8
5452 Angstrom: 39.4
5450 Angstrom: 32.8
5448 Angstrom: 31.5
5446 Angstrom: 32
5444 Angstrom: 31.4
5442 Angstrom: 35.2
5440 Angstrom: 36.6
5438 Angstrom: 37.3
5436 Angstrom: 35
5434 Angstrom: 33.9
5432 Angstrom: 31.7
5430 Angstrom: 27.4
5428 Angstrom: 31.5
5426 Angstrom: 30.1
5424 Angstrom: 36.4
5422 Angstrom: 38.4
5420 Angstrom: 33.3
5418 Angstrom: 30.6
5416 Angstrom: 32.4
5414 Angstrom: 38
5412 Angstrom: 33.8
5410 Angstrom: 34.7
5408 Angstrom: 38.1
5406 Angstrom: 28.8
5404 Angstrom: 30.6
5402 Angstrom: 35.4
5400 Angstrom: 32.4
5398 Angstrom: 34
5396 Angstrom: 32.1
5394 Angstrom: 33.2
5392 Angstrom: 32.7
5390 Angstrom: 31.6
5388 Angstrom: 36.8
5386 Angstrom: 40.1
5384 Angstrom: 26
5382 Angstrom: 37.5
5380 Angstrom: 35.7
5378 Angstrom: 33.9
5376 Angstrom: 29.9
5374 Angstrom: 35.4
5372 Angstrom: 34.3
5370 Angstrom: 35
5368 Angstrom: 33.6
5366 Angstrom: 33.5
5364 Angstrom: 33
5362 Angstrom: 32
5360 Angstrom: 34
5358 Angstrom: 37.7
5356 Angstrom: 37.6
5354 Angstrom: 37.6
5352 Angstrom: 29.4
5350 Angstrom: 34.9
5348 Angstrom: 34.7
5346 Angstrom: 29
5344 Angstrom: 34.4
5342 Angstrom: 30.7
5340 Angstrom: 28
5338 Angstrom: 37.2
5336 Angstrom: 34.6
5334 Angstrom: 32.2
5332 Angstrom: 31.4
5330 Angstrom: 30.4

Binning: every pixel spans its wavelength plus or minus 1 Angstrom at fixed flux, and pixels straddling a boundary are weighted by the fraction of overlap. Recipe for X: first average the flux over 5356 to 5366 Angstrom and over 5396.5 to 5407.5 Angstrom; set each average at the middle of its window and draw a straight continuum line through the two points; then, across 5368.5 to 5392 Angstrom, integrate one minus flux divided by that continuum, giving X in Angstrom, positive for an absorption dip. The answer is -0.4 Angstrom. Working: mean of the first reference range 34.5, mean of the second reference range 32.5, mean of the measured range 34.1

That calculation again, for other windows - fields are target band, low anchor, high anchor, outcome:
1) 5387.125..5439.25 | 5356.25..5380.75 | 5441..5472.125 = 0.70 Angstrom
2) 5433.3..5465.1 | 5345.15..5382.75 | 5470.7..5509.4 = 2.22 Angstrom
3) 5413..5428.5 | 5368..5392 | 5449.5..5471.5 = 0.05 Angstrom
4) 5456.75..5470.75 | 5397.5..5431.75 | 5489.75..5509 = 0.92 Angstrom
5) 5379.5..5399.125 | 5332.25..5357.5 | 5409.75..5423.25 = 0.08 Angstrom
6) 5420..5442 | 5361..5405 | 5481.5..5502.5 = 0.71 Angstrom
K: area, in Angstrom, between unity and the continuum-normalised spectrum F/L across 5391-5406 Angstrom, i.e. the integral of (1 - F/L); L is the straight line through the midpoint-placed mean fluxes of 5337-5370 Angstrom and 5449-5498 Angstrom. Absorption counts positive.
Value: 0.77 Angstrom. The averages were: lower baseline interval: 33.6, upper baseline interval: 35.7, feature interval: 32.6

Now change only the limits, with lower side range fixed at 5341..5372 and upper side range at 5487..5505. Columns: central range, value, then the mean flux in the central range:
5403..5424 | 0.65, 34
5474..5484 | -0.55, 38.5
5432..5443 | 0.11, 35.2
